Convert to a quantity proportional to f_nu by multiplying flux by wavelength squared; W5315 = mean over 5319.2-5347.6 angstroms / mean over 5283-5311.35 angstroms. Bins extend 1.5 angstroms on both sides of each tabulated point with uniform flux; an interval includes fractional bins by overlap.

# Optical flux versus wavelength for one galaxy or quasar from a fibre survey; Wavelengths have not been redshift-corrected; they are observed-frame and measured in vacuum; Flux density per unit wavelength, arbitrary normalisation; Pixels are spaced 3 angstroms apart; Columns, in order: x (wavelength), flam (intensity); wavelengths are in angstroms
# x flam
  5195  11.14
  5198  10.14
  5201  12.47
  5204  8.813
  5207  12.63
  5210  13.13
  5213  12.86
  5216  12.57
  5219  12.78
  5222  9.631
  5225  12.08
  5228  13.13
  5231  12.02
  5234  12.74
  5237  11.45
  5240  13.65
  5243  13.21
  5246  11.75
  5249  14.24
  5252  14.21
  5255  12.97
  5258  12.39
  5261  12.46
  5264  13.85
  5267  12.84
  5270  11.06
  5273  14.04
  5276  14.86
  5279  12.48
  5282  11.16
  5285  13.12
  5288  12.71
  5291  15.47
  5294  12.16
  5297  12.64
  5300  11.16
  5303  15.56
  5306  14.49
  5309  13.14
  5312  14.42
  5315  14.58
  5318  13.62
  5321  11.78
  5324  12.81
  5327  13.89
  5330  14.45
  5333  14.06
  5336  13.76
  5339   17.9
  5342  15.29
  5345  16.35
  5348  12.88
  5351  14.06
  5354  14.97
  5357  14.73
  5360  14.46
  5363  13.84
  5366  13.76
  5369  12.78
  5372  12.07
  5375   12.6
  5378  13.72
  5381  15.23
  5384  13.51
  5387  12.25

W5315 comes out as 1.1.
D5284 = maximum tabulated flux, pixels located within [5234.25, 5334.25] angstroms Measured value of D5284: 15.56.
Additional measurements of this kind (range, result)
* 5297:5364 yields 17.9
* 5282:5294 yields 15.47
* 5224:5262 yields 14.24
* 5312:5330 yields 14.58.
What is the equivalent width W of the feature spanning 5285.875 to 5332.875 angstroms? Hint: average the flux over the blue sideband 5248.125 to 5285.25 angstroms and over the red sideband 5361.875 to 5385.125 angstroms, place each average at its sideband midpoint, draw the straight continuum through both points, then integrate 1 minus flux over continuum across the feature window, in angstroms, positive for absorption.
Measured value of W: -1.2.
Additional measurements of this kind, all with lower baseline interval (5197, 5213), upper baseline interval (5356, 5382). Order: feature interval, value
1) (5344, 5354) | -0.8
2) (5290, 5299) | -0.3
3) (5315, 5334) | -0.6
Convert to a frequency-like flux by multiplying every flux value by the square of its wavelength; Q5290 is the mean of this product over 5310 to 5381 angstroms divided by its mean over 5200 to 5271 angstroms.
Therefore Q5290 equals 1.2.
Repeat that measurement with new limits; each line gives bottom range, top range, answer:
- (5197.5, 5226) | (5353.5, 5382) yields 1.24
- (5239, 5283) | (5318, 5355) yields 1.13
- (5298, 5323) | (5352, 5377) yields 1.03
